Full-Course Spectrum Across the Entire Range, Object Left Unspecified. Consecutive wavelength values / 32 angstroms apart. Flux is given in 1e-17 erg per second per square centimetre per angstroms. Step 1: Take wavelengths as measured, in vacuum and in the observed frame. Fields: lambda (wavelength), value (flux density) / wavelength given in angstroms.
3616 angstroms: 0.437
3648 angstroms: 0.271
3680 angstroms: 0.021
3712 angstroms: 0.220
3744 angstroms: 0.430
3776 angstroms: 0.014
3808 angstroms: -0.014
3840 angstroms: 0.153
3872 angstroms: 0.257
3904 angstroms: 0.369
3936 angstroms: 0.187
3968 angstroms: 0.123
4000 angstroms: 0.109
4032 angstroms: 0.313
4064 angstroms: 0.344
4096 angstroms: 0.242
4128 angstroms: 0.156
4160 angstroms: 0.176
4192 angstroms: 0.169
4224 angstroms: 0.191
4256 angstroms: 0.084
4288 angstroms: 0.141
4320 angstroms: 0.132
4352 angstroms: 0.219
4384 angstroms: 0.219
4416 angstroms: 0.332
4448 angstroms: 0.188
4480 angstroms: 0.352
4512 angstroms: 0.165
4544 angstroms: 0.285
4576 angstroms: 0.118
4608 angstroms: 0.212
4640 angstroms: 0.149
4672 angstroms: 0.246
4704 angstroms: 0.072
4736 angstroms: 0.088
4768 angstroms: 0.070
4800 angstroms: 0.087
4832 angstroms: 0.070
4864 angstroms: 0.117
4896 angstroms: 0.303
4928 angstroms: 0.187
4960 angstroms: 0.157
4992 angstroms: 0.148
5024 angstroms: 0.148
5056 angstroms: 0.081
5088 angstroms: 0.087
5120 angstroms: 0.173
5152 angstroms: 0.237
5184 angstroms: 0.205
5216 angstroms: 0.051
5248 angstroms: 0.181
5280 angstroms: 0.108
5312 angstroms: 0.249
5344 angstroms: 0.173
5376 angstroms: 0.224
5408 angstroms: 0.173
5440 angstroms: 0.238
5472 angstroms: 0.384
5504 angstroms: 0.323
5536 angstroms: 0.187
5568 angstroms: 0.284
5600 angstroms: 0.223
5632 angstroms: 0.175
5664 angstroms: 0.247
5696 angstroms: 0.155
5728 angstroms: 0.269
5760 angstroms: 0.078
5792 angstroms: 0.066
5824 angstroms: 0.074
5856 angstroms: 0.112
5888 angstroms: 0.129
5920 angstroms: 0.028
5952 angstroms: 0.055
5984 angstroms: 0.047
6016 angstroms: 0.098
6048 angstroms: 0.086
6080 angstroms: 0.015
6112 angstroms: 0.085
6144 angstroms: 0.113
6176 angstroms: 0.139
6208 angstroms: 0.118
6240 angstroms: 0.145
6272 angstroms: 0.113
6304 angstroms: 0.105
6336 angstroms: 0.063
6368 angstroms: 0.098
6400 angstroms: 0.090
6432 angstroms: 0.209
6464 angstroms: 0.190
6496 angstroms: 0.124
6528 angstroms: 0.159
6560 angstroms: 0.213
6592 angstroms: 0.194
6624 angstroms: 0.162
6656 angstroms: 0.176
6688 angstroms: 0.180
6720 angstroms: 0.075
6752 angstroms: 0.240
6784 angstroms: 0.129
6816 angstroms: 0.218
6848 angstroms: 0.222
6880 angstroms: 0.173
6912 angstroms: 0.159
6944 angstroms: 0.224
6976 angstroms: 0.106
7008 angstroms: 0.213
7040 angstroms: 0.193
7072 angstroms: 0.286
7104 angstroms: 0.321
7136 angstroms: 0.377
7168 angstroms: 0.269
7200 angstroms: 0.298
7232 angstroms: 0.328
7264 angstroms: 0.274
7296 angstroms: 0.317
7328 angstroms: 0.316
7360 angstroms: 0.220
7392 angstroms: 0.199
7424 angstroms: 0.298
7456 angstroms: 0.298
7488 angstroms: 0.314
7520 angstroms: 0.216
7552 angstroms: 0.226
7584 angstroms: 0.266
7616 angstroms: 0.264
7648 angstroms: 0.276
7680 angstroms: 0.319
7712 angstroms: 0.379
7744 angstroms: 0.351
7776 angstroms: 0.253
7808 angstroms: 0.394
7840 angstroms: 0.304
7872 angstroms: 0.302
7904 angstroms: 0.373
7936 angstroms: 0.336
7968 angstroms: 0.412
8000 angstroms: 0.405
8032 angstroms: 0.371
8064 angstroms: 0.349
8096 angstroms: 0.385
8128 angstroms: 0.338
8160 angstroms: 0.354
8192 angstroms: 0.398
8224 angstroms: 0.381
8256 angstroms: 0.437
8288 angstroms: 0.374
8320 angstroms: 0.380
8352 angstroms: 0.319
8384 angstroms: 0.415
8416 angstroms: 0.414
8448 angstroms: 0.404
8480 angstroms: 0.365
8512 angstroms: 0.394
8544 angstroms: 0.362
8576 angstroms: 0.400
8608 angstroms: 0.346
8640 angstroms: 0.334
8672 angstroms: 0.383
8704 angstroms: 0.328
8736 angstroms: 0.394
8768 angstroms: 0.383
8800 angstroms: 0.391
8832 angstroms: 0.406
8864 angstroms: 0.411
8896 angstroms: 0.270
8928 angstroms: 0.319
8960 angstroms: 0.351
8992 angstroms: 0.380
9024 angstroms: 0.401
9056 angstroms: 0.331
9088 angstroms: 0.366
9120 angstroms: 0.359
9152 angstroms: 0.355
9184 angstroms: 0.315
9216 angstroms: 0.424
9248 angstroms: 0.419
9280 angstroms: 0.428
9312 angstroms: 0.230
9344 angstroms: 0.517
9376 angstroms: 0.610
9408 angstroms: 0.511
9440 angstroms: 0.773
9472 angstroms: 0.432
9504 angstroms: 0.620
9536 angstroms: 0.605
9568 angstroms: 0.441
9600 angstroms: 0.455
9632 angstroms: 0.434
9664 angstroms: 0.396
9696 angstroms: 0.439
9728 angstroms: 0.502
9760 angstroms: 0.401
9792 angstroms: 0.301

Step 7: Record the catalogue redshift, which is 0.77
